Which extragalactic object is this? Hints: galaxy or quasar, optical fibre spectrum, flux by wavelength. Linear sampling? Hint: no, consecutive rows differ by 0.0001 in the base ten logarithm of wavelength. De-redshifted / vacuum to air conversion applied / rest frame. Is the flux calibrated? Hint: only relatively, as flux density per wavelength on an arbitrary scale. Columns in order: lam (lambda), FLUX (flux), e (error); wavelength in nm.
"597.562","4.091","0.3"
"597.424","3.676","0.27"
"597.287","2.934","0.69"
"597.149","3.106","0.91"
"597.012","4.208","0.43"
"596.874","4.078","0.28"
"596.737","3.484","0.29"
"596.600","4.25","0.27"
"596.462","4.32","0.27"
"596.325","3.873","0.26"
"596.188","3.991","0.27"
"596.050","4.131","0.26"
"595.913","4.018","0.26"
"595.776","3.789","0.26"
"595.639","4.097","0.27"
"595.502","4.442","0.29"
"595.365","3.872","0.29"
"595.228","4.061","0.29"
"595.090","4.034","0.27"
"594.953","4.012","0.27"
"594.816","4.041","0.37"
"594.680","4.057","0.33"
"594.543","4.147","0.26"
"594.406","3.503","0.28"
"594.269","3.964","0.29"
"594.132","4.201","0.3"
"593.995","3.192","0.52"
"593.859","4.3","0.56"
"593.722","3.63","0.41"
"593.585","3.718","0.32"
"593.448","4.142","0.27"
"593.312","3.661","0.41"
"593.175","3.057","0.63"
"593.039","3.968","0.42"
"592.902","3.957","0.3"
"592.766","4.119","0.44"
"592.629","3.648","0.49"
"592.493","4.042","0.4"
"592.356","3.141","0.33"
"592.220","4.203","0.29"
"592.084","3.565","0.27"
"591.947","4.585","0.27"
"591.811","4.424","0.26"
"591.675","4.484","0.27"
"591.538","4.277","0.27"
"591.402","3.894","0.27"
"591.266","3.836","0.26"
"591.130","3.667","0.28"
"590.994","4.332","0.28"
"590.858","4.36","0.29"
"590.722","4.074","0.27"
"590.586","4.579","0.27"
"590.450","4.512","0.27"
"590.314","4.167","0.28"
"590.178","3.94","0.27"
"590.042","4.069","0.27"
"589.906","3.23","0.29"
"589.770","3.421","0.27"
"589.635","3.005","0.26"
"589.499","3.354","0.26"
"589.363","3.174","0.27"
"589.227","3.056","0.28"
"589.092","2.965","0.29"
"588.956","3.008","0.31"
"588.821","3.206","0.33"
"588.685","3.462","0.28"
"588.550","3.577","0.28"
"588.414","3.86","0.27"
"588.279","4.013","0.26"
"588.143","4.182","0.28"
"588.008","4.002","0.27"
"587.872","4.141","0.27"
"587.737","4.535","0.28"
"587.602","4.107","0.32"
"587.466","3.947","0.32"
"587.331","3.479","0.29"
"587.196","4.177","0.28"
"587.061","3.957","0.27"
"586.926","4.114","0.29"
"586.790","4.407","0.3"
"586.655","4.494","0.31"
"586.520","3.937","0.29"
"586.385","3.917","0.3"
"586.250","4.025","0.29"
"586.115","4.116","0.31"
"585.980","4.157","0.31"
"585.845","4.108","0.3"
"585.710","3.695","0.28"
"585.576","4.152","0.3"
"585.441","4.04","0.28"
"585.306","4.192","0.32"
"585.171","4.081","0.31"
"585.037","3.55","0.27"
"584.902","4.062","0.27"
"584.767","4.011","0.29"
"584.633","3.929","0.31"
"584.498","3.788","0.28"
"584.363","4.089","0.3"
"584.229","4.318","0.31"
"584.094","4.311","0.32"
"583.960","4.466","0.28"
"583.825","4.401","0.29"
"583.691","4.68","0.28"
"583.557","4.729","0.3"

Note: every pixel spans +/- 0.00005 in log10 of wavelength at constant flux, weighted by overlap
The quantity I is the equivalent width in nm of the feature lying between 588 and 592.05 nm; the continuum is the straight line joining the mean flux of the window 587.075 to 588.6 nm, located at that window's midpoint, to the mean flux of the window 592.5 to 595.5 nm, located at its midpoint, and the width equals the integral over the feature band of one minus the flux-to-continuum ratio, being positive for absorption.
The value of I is 0.14 nm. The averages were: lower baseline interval 4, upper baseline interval 3.89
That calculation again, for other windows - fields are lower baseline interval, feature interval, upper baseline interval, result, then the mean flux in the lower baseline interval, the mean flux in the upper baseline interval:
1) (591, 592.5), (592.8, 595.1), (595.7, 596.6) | 0.099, 4.02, 4.04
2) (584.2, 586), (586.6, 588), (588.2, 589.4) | -0.190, 4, 3.38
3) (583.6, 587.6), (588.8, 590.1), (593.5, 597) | 0.257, 4.09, 3.97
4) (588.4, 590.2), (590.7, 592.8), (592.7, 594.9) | -0.241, 3.35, 3.86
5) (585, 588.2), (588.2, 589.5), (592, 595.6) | 0.206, 4.07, 3.88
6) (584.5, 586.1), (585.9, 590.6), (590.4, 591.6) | 0.290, 3.99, 4.17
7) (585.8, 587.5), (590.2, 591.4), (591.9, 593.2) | -0.079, 4.07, 3.84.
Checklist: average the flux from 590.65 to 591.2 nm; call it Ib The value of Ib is 4.11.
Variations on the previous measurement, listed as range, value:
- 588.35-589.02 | 3.42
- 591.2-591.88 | 4.19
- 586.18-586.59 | 3.96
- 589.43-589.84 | 3.26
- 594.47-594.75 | 4.1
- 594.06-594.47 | 3.88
